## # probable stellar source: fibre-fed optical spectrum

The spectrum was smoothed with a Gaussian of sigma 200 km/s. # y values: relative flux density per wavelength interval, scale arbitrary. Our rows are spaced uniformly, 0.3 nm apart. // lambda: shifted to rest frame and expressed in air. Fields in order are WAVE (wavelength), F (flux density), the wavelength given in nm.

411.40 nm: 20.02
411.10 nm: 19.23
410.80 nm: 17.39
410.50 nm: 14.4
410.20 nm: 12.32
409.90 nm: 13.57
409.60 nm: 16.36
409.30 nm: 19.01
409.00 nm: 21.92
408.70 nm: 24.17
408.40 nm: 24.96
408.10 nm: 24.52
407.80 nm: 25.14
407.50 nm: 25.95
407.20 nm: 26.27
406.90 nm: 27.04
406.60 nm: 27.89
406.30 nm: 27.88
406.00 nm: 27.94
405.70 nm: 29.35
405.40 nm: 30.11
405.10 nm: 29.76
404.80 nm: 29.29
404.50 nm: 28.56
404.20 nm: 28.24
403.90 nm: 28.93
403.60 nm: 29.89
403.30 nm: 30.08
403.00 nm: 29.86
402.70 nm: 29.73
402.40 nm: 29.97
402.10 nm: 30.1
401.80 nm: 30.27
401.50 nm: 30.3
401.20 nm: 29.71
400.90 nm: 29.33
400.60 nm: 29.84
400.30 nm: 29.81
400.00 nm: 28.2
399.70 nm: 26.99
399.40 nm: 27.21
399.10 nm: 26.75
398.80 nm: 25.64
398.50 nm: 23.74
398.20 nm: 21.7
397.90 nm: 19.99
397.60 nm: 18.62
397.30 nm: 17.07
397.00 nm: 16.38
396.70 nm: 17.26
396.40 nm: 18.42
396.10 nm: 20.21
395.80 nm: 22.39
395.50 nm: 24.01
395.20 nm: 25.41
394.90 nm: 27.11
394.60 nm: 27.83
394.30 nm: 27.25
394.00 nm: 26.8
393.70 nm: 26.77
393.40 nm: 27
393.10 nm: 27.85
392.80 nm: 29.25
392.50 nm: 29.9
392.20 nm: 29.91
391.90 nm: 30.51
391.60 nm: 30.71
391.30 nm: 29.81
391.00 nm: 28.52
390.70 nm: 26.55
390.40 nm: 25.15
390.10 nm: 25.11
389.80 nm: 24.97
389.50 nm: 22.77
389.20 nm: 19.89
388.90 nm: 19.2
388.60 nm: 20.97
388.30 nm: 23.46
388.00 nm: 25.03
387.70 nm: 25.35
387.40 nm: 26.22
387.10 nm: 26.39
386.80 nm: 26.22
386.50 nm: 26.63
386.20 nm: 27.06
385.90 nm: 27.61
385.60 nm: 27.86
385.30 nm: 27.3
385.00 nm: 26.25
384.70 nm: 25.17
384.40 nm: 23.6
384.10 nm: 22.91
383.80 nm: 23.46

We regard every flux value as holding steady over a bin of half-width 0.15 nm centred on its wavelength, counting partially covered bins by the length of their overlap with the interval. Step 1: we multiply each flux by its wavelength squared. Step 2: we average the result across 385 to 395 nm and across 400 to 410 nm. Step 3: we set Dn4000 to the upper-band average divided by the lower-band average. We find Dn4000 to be 1.11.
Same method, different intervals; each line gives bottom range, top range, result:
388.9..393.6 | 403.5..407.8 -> 1.13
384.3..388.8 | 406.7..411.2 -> 0.91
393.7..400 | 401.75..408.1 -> 1.28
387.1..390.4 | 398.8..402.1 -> 1.30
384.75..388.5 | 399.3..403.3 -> 1.21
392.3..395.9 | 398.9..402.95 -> 1.12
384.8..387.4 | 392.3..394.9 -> 1.08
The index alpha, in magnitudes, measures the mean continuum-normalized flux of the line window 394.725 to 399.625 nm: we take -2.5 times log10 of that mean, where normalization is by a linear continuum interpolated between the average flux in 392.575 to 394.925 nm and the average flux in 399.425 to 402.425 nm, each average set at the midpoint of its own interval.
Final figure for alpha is 0.273 mag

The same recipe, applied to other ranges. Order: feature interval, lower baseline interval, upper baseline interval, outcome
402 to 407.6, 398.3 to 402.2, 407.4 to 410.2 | -0.18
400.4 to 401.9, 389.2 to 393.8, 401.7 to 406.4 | -0.04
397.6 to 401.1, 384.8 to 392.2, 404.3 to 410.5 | -0.04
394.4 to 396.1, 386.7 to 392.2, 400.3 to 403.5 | 0.11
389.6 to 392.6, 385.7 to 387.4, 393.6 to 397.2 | -0.13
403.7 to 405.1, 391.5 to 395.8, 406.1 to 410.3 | -0.20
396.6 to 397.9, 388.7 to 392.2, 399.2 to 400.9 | 0.49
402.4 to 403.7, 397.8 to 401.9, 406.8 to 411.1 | -0.20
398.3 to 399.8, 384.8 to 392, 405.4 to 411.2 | -0.08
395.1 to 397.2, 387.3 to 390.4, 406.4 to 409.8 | 0.16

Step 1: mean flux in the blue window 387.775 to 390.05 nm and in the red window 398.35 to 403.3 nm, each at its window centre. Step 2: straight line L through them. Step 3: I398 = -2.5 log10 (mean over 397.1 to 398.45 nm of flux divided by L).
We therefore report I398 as 0.35 mag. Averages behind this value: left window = 22.5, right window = 28.6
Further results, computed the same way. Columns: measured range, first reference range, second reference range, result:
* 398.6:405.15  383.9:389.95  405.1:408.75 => -0.10 mag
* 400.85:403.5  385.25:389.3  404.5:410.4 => -0.22 mag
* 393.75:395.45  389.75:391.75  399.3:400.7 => 0.04 mag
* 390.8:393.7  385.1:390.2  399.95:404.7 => -0.11 mag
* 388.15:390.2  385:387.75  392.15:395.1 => 0.22 mag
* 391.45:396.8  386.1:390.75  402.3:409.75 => -0.04 mag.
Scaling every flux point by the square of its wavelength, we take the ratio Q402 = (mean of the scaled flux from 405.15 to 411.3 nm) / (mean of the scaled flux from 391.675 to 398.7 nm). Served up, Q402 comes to 1.0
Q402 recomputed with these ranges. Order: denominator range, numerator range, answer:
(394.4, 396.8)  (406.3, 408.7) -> 1.20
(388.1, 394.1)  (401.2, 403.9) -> 1.21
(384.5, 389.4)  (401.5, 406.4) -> 1.28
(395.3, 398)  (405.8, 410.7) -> 1.22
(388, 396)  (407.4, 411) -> 0.83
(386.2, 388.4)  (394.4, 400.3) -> 0.94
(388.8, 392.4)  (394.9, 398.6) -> 0.81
